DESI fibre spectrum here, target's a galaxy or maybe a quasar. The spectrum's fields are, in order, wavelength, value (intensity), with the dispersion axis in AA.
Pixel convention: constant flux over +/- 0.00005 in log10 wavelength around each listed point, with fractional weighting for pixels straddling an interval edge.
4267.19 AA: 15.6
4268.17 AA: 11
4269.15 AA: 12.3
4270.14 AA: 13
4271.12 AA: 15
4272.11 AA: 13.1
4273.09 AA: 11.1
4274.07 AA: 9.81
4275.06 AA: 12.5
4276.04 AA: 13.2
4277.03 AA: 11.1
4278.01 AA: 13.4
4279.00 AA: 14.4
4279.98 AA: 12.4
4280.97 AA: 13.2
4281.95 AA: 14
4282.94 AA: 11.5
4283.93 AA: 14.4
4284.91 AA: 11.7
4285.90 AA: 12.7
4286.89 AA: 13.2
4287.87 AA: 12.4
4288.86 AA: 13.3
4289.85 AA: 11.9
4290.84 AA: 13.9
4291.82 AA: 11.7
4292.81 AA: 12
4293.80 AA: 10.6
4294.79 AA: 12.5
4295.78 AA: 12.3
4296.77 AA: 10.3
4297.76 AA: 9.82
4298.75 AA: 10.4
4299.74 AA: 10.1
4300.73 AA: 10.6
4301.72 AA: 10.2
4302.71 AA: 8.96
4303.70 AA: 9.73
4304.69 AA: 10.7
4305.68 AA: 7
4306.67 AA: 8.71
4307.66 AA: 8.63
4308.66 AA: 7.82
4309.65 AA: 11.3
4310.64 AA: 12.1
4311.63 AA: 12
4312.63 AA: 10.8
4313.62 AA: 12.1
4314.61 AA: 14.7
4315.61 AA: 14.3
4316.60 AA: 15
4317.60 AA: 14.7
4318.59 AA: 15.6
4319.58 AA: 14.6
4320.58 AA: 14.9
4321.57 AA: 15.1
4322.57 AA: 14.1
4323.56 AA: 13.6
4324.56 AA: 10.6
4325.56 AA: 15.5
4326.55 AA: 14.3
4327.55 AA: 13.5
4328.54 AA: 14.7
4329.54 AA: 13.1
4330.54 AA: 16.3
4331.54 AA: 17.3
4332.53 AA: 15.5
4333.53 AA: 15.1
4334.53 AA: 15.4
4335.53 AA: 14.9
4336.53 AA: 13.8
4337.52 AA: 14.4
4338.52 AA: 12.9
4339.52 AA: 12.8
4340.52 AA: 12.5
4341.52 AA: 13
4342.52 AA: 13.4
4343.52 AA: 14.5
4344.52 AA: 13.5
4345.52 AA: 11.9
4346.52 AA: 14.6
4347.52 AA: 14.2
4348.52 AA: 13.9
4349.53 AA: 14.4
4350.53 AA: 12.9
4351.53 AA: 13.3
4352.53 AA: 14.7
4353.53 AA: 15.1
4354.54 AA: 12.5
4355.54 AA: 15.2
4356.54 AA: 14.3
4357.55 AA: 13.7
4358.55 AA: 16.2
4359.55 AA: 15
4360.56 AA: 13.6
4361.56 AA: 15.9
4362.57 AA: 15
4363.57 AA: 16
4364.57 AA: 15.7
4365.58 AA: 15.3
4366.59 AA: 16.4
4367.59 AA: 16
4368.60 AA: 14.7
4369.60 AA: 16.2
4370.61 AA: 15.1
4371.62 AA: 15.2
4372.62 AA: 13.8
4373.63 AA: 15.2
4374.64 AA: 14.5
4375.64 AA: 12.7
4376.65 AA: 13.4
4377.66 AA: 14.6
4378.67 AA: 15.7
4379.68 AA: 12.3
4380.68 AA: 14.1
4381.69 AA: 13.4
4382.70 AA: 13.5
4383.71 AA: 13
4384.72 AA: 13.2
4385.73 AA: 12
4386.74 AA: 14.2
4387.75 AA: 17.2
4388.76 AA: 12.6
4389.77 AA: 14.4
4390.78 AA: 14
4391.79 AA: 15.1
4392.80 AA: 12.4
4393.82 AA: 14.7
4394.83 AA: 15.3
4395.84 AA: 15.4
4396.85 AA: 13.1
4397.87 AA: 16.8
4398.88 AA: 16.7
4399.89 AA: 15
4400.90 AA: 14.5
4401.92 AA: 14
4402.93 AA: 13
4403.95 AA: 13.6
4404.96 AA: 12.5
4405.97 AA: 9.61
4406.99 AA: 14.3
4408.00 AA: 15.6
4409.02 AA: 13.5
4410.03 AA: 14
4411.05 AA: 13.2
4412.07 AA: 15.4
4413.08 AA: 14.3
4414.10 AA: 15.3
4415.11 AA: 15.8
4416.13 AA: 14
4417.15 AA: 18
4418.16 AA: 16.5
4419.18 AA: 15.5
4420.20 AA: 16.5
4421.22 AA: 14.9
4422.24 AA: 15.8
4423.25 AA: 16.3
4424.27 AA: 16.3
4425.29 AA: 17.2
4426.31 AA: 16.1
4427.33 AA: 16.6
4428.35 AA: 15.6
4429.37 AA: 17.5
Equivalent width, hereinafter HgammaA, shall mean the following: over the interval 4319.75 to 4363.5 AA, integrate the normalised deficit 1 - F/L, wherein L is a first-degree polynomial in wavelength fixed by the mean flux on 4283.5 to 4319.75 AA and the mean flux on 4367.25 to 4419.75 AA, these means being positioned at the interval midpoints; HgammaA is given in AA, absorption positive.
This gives -4.7 AA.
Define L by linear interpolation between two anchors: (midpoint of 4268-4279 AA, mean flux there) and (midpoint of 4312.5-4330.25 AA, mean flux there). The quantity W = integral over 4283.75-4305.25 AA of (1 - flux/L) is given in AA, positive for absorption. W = 2.7 AA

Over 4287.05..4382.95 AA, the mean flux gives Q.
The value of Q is 13.4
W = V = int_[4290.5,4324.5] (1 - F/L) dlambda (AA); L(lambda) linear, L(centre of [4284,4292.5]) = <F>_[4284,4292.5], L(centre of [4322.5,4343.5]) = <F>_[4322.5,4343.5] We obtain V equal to 4.0 AA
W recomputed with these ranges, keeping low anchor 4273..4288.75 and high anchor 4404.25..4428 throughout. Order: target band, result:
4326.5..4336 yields -1.05 AA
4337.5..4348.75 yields 0.28 AA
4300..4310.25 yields 2.87 AA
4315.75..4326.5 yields -0.81 AA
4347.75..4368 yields -1.03 AA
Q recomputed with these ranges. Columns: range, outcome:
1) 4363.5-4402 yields 14.5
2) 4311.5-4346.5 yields 14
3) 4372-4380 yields 14.1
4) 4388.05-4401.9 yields 14.6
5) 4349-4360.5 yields 14.3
